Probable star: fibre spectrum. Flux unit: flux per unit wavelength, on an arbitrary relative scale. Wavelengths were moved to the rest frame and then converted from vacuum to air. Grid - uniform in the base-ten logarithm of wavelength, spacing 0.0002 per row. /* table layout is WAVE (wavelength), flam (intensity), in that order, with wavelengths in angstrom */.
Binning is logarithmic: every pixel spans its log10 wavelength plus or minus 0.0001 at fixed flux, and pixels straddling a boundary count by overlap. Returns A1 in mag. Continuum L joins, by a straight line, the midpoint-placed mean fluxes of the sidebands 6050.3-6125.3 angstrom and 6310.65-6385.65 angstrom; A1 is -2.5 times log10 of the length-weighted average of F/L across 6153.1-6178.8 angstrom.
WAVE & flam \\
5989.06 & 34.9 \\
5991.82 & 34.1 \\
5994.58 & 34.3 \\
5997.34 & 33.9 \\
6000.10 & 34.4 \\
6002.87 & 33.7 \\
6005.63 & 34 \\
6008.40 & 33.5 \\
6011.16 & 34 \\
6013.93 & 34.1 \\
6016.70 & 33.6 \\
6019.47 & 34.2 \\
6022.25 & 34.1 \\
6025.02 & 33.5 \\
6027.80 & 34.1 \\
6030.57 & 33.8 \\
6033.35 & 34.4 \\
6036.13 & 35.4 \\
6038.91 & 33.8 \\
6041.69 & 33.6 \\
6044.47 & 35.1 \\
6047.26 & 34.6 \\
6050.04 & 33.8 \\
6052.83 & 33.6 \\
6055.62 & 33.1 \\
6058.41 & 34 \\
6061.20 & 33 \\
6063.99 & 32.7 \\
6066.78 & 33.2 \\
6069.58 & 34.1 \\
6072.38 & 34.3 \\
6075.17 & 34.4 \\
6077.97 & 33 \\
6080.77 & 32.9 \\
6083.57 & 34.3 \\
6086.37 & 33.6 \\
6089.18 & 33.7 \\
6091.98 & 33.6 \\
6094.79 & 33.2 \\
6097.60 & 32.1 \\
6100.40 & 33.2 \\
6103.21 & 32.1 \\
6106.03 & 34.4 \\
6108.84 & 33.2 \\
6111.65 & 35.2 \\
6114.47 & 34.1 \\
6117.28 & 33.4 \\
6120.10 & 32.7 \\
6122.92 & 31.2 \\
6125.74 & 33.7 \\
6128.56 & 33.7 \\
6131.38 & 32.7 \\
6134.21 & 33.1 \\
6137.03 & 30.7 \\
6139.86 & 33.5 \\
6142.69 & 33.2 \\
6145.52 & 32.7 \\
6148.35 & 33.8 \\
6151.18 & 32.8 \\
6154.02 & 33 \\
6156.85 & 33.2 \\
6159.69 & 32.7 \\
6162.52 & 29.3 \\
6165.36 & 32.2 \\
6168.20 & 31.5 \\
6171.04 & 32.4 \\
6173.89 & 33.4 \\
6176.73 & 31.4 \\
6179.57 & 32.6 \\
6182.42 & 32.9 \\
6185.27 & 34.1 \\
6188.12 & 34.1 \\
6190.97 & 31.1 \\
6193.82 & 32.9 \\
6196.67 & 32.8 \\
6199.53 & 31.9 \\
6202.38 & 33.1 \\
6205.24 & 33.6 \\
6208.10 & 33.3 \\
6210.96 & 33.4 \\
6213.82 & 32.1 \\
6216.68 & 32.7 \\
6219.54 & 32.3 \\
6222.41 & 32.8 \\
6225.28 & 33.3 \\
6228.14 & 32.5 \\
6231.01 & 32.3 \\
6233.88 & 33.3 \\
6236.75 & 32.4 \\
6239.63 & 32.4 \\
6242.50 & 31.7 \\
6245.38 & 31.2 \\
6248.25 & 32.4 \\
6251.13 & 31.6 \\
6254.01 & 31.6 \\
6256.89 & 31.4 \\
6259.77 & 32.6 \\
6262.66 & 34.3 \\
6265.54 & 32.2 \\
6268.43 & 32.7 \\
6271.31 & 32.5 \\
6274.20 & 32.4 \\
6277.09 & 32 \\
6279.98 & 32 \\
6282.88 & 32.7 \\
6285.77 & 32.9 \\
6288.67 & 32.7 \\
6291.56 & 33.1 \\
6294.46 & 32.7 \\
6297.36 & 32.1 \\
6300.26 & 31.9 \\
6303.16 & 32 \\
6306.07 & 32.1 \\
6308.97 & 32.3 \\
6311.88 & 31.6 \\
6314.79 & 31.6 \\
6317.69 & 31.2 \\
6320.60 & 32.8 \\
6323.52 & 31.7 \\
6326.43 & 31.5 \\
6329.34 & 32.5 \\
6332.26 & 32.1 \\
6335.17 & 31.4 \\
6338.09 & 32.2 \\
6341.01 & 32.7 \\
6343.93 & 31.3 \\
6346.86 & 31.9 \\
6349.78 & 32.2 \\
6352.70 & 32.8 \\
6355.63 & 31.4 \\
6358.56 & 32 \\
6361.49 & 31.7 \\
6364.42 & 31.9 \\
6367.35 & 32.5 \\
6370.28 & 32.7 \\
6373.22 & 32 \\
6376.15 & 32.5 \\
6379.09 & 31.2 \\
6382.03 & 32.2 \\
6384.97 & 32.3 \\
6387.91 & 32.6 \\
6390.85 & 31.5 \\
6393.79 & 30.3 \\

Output 0.03 mag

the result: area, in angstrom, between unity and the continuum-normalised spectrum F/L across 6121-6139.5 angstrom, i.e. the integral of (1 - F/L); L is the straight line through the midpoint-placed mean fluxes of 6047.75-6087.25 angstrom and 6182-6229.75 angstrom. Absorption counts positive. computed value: 0.4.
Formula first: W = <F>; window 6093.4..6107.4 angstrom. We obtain 33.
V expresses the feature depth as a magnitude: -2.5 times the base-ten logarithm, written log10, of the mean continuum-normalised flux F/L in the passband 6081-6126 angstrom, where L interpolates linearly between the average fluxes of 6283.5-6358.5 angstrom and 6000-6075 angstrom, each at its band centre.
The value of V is 0.005 mag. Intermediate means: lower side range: 33.9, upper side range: 32.1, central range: 33.3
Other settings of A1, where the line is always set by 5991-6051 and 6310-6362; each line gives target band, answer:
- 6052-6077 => 0.01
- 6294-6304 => 0.00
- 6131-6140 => 0.03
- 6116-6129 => 0.02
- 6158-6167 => 0.06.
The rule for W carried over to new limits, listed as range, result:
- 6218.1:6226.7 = 32.8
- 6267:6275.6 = 32.6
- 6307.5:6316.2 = 31.8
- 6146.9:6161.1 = 33.1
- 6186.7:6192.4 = 32.6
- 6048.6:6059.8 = 33.6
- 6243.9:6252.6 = 31.7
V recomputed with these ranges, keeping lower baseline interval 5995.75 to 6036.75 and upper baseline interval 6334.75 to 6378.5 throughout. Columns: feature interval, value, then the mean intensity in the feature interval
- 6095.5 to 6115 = 0.00 mag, 33.4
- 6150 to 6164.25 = 0.03 mag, 32.2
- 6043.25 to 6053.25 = -0.02 mag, 34.3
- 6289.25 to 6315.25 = 0.01 mag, 32.2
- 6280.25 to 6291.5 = -0.01 mag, 32.7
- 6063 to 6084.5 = 0.00 mag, 33.6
